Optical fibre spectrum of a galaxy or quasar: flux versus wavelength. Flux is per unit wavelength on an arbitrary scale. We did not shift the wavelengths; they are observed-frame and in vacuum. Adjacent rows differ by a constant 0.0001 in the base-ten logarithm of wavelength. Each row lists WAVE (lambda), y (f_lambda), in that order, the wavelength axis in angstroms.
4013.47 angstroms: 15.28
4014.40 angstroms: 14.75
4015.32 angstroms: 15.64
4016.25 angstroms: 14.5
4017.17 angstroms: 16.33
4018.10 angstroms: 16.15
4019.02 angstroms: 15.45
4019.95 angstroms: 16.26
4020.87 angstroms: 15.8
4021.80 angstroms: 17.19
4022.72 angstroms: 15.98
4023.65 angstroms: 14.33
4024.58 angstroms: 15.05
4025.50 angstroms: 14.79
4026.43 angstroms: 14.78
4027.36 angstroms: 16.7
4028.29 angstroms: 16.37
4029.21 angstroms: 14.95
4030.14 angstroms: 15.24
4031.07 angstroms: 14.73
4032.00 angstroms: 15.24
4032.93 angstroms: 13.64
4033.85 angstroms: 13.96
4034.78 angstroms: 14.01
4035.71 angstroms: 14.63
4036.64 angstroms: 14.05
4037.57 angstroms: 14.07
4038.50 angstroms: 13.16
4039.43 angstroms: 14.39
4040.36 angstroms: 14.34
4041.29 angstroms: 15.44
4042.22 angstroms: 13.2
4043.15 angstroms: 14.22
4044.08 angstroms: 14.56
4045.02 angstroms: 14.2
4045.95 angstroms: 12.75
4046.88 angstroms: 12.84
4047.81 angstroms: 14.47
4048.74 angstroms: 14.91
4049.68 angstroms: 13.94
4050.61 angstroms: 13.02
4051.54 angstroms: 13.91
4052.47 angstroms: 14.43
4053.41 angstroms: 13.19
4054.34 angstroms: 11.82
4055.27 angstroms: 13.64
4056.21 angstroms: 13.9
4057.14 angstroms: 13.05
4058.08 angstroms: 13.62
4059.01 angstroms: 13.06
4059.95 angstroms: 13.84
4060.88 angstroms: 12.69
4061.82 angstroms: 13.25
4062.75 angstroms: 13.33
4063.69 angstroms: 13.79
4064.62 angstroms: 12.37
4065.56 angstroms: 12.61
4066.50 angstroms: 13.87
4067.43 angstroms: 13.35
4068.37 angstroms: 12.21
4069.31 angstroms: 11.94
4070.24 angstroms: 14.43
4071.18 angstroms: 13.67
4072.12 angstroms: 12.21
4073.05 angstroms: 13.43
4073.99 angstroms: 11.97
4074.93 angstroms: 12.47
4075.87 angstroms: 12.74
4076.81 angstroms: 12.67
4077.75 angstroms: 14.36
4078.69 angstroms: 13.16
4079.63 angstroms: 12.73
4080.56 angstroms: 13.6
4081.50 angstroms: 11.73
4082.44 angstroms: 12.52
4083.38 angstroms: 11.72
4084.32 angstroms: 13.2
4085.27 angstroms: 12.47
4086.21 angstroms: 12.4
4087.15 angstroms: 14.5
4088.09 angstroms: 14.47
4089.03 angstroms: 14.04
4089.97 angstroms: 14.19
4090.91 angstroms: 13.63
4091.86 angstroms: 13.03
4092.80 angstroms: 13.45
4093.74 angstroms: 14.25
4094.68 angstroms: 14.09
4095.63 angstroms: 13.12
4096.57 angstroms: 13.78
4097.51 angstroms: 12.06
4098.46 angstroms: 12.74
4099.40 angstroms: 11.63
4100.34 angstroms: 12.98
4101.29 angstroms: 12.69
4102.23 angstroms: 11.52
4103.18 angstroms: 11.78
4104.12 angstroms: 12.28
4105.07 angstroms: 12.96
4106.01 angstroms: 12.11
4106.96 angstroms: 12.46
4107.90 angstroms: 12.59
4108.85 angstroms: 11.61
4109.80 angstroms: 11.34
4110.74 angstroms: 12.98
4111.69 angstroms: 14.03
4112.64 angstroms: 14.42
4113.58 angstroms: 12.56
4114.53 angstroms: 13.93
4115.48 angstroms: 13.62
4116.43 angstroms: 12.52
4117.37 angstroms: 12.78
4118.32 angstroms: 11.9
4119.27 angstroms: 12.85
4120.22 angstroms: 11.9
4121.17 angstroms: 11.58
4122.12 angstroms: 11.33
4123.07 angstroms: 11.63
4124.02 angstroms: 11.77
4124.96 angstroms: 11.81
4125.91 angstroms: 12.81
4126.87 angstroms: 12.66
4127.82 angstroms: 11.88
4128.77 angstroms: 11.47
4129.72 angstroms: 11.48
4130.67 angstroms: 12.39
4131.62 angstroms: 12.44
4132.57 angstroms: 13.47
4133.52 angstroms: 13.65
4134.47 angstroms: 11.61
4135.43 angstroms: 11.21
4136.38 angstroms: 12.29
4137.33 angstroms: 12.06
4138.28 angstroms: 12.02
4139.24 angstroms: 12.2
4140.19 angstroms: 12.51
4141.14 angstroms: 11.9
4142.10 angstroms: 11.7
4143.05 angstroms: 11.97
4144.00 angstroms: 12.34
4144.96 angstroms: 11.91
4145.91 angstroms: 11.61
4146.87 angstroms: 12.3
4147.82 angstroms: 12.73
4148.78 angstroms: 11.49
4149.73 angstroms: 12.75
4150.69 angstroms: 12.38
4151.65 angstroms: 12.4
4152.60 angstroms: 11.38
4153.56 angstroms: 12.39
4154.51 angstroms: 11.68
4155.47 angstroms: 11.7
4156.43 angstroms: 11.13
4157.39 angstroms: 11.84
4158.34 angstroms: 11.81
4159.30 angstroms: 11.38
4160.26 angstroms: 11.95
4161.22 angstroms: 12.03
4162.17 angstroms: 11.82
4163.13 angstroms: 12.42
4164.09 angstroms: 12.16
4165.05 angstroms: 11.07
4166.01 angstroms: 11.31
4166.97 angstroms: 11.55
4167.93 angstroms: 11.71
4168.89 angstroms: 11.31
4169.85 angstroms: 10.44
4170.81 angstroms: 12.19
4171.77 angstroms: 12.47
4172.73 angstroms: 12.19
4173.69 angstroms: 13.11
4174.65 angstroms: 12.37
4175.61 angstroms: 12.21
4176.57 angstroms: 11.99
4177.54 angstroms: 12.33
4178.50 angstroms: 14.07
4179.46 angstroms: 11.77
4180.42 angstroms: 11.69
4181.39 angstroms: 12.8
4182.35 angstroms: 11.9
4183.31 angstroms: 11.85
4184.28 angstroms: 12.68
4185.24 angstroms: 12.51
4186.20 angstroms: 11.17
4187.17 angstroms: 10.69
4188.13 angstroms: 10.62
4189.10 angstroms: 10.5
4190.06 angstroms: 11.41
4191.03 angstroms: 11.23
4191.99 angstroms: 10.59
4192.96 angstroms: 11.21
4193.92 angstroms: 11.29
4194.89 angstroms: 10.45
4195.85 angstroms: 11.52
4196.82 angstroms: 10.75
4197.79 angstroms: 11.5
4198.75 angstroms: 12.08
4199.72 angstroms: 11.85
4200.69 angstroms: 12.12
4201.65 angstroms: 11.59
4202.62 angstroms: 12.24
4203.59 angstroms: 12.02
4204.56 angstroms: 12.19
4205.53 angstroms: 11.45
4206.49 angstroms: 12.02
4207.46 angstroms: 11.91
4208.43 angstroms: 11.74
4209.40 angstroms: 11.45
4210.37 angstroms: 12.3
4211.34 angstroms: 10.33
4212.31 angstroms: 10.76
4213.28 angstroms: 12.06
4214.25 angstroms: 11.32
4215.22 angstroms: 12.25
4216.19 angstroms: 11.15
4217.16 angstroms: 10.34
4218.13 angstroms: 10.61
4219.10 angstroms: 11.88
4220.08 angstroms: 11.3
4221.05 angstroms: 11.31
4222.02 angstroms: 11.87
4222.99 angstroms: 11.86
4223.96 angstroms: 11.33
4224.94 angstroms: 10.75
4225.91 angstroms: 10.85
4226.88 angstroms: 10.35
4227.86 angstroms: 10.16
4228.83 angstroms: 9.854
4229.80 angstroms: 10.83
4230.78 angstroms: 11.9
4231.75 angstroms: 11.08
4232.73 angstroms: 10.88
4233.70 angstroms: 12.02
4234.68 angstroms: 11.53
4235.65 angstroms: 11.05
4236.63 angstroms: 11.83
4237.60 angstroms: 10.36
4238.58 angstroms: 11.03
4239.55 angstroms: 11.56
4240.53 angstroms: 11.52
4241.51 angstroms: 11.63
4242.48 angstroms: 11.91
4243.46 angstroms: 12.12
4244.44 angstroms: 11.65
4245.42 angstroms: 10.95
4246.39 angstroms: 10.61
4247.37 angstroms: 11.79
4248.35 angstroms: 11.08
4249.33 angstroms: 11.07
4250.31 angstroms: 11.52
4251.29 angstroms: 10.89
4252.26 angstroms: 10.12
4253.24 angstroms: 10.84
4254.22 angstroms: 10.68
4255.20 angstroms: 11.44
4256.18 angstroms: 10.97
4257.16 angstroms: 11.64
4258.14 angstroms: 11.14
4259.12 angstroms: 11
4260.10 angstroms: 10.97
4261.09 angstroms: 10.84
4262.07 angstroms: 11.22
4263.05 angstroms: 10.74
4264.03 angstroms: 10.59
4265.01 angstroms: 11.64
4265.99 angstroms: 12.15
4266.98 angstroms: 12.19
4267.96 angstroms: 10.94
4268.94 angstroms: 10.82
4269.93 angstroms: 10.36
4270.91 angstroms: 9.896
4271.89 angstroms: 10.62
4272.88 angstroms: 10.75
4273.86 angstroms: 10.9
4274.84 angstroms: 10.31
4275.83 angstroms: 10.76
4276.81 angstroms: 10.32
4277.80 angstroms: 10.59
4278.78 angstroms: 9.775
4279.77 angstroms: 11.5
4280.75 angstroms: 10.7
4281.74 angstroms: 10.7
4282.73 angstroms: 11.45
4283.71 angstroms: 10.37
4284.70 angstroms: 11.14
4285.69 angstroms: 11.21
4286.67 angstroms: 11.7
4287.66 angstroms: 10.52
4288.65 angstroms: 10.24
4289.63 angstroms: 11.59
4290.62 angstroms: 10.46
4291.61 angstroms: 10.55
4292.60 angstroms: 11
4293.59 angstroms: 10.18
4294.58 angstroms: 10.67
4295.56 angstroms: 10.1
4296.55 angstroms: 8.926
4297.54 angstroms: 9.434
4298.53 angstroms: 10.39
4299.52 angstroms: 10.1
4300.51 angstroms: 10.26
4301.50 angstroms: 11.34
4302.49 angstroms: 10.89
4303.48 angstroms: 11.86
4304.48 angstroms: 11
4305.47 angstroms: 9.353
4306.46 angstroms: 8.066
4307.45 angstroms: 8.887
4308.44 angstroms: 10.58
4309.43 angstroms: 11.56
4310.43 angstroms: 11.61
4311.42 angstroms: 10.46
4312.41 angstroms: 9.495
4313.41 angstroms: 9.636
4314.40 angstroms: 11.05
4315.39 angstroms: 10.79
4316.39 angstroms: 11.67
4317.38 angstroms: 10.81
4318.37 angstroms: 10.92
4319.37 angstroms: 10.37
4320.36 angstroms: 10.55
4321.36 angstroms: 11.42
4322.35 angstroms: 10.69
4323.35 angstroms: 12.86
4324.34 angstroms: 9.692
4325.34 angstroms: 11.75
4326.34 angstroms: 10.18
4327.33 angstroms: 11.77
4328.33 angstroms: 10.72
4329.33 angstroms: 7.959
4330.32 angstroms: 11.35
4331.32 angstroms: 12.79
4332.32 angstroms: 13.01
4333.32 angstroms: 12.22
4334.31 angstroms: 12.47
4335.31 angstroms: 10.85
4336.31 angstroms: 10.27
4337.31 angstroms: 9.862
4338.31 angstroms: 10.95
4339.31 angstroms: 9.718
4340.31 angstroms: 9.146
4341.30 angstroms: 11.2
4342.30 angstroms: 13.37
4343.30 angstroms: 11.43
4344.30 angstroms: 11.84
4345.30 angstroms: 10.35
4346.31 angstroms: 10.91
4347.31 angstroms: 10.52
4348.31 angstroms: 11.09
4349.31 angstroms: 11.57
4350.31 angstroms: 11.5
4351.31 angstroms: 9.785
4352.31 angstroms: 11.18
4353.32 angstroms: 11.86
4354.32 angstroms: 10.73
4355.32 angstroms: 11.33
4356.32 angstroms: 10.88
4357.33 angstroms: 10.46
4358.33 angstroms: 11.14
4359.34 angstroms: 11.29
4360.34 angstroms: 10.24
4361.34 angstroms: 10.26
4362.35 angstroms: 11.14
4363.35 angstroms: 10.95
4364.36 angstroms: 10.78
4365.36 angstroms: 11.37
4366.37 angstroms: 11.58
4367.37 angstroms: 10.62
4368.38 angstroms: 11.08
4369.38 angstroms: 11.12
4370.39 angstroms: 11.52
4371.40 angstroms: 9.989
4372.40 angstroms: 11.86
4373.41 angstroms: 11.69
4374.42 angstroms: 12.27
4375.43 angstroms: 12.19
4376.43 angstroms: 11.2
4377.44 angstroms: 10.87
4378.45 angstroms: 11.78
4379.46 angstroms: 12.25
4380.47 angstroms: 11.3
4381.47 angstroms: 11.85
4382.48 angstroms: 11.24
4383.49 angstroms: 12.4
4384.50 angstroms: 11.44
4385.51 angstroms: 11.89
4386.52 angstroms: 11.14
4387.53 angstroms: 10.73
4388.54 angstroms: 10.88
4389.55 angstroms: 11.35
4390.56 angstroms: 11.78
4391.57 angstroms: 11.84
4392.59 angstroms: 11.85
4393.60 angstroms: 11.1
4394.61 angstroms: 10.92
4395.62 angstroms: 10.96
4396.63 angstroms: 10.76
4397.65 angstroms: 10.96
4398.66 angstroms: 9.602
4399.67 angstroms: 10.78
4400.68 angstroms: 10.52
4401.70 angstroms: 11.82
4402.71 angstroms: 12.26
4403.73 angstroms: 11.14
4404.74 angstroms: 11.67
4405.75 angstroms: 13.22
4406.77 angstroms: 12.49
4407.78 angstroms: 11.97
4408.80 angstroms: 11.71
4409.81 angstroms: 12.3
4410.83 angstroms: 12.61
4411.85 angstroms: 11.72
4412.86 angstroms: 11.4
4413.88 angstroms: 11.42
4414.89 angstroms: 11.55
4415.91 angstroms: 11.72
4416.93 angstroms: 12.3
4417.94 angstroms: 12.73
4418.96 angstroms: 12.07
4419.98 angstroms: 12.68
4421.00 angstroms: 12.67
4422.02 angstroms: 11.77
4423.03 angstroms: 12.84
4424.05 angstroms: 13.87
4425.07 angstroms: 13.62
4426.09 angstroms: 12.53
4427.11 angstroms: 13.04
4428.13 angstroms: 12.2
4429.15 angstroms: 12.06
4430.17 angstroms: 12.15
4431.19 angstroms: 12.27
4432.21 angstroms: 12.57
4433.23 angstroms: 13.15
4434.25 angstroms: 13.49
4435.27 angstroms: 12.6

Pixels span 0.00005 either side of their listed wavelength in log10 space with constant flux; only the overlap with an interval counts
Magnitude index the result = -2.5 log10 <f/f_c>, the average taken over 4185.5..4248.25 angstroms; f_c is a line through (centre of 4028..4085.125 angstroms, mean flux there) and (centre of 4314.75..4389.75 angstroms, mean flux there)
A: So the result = 0.08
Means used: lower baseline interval 13.5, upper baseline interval 11.1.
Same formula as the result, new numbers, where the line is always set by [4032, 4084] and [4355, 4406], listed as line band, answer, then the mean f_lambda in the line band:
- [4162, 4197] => 0.08 mag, 11.7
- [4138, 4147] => 0.07 mag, 12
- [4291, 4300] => 0.17 mag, 10.2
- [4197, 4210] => 0.05 mag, 11.8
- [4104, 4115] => 0.02 mag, 12.8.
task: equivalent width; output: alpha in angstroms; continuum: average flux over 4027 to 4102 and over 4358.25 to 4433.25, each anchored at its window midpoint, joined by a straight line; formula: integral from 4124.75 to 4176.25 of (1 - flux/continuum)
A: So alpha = 4.0 angstroms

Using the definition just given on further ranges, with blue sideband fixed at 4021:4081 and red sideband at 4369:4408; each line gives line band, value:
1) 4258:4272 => 1.5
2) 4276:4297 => 2.6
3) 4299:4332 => 3.5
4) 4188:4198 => 1.4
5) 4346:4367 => 1.3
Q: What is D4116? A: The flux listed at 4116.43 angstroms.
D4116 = 12.52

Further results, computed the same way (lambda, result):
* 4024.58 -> 15.05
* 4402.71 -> 12.26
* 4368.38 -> 11.08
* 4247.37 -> 11.79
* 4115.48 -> 13.62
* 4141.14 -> 11.9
